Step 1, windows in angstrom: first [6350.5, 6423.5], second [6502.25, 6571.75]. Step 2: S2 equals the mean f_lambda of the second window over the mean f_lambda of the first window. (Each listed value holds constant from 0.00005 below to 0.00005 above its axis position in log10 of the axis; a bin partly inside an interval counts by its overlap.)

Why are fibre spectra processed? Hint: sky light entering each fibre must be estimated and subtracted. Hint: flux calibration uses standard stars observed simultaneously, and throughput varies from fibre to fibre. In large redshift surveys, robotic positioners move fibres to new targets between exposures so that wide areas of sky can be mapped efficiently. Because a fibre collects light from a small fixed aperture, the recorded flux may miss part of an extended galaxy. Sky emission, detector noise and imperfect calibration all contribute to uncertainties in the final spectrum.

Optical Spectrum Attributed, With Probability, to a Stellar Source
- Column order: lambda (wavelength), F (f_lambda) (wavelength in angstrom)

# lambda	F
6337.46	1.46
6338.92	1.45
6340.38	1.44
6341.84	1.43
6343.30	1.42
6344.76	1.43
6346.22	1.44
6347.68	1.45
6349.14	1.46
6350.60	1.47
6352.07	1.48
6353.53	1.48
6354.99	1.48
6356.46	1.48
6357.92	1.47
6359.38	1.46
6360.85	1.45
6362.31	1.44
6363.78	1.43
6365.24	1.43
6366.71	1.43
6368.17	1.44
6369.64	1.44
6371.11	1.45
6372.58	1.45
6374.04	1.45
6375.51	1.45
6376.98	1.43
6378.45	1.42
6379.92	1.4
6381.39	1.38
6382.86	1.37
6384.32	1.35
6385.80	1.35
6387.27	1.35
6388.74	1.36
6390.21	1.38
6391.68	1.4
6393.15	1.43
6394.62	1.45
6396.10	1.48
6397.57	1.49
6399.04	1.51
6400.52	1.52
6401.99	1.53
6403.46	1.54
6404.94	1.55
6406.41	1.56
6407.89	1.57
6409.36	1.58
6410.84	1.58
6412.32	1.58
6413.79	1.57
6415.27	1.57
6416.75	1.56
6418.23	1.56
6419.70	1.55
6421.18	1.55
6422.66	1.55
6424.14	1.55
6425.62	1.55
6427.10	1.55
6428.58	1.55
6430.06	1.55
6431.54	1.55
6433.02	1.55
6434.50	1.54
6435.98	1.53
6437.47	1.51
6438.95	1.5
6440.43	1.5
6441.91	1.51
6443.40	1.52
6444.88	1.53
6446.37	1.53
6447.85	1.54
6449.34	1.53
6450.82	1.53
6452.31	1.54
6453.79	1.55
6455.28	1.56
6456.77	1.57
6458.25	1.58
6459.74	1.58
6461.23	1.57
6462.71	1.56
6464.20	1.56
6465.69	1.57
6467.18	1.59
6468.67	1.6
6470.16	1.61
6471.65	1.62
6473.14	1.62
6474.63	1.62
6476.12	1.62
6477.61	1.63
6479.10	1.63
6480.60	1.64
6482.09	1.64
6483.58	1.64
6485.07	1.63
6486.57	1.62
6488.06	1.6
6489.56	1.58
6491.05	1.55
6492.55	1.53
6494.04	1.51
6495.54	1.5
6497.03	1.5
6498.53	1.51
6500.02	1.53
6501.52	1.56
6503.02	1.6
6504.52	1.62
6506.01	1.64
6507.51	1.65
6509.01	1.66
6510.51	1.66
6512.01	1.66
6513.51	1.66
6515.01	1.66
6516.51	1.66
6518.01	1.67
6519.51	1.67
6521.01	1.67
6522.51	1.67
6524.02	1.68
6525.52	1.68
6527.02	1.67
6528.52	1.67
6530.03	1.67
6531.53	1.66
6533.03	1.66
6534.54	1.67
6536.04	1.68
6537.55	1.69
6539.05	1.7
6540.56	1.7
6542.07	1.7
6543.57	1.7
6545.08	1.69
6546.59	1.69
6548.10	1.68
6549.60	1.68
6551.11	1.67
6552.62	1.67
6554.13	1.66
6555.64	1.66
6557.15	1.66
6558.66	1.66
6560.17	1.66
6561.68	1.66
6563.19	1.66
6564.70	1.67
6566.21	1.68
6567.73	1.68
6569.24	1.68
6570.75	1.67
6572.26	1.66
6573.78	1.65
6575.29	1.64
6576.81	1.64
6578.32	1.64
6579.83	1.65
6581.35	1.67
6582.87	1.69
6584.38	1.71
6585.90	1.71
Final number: 1.1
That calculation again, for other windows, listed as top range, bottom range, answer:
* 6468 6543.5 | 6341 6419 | 1.11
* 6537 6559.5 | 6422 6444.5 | 1.10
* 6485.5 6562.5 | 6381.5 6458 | 1.08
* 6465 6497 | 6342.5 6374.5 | 1.10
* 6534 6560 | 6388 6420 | 1.11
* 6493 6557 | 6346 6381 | 1.14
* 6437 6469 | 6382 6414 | 1.05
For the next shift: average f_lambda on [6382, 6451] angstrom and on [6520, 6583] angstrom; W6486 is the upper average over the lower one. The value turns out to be 1.11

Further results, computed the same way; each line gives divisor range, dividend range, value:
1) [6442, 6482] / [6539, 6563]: 1.06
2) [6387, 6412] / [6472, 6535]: 1.09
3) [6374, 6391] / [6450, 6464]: 1.12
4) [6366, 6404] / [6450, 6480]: 1.11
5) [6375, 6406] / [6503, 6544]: 1.16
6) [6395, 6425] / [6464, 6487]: 1.05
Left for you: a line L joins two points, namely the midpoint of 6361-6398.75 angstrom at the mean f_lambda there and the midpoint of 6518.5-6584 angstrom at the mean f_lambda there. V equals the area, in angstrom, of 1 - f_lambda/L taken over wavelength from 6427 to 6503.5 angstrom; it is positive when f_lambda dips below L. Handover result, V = -1.0 angstrom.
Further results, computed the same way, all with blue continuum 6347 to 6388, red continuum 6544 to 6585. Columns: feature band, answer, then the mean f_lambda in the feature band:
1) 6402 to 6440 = -1.4 angstrom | 1.55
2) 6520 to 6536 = -0.5 angstrom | 1.67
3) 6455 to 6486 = -0.9 angstrom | 1.6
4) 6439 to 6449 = 0.0 angstrom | 1.52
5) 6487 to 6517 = 0.0 angstrom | 1.59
